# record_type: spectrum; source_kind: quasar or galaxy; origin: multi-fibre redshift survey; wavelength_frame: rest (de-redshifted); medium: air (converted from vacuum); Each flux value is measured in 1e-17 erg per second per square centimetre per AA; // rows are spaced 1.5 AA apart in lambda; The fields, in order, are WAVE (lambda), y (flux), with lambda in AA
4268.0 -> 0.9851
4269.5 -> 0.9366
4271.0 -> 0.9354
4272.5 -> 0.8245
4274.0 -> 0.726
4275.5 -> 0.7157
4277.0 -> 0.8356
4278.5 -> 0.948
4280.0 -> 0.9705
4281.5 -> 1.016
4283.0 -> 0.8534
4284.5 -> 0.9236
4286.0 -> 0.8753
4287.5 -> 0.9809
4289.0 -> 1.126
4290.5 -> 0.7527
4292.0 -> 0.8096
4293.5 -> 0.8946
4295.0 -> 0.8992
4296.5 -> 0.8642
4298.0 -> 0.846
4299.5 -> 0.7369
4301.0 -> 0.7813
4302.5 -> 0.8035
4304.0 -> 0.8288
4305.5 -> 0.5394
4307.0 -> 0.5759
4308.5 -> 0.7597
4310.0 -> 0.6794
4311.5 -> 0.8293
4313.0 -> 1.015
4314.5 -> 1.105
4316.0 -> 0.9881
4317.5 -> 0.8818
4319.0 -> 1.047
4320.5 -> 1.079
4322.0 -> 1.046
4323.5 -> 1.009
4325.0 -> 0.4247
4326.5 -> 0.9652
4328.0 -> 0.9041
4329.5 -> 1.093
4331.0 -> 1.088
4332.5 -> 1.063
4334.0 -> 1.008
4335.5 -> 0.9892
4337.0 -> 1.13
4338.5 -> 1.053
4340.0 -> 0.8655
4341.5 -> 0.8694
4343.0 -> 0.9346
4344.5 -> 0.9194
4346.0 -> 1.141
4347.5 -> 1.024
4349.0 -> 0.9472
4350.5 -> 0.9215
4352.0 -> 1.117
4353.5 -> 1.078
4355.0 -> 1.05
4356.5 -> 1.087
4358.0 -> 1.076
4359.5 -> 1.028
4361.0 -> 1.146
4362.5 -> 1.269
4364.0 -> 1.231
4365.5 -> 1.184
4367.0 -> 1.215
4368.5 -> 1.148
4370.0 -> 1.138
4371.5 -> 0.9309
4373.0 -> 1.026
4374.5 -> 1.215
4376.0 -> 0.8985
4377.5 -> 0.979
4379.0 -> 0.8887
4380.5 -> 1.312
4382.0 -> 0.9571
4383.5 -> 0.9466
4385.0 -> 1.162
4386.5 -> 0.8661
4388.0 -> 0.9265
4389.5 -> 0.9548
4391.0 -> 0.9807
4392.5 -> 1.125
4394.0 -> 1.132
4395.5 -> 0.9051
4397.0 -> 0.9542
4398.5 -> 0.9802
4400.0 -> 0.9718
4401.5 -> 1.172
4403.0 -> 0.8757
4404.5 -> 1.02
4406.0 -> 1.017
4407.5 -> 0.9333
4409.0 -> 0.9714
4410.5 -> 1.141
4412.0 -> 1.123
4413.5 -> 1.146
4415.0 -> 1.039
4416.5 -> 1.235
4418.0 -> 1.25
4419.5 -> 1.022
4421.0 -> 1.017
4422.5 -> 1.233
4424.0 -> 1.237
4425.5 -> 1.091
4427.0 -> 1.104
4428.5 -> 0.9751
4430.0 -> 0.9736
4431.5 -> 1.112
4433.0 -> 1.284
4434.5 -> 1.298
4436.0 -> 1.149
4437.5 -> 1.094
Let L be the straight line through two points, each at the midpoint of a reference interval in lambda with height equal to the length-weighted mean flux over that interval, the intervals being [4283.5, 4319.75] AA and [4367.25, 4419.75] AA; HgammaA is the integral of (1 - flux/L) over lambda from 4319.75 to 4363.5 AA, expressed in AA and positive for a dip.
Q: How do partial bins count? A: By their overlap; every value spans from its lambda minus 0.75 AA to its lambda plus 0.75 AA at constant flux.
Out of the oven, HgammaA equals -3.53 AA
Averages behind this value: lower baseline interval 0.856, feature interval 1.01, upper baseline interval 1.04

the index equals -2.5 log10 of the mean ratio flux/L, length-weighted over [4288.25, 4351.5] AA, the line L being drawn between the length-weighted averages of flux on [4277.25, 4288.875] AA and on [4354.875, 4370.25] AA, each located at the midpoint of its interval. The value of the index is 0.143 mag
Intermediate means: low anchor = 0.944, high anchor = 1.15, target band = 0.911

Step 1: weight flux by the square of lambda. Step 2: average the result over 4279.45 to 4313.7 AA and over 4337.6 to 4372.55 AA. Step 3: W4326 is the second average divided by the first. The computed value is 1.3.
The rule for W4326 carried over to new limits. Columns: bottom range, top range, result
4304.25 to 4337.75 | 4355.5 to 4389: 1.20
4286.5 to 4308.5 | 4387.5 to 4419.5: 1.34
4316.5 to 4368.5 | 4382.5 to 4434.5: 1.06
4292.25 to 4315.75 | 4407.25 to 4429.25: 1.43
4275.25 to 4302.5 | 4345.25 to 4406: 1.24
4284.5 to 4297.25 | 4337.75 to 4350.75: 1.10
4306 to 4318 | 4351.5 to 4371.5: 1.36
